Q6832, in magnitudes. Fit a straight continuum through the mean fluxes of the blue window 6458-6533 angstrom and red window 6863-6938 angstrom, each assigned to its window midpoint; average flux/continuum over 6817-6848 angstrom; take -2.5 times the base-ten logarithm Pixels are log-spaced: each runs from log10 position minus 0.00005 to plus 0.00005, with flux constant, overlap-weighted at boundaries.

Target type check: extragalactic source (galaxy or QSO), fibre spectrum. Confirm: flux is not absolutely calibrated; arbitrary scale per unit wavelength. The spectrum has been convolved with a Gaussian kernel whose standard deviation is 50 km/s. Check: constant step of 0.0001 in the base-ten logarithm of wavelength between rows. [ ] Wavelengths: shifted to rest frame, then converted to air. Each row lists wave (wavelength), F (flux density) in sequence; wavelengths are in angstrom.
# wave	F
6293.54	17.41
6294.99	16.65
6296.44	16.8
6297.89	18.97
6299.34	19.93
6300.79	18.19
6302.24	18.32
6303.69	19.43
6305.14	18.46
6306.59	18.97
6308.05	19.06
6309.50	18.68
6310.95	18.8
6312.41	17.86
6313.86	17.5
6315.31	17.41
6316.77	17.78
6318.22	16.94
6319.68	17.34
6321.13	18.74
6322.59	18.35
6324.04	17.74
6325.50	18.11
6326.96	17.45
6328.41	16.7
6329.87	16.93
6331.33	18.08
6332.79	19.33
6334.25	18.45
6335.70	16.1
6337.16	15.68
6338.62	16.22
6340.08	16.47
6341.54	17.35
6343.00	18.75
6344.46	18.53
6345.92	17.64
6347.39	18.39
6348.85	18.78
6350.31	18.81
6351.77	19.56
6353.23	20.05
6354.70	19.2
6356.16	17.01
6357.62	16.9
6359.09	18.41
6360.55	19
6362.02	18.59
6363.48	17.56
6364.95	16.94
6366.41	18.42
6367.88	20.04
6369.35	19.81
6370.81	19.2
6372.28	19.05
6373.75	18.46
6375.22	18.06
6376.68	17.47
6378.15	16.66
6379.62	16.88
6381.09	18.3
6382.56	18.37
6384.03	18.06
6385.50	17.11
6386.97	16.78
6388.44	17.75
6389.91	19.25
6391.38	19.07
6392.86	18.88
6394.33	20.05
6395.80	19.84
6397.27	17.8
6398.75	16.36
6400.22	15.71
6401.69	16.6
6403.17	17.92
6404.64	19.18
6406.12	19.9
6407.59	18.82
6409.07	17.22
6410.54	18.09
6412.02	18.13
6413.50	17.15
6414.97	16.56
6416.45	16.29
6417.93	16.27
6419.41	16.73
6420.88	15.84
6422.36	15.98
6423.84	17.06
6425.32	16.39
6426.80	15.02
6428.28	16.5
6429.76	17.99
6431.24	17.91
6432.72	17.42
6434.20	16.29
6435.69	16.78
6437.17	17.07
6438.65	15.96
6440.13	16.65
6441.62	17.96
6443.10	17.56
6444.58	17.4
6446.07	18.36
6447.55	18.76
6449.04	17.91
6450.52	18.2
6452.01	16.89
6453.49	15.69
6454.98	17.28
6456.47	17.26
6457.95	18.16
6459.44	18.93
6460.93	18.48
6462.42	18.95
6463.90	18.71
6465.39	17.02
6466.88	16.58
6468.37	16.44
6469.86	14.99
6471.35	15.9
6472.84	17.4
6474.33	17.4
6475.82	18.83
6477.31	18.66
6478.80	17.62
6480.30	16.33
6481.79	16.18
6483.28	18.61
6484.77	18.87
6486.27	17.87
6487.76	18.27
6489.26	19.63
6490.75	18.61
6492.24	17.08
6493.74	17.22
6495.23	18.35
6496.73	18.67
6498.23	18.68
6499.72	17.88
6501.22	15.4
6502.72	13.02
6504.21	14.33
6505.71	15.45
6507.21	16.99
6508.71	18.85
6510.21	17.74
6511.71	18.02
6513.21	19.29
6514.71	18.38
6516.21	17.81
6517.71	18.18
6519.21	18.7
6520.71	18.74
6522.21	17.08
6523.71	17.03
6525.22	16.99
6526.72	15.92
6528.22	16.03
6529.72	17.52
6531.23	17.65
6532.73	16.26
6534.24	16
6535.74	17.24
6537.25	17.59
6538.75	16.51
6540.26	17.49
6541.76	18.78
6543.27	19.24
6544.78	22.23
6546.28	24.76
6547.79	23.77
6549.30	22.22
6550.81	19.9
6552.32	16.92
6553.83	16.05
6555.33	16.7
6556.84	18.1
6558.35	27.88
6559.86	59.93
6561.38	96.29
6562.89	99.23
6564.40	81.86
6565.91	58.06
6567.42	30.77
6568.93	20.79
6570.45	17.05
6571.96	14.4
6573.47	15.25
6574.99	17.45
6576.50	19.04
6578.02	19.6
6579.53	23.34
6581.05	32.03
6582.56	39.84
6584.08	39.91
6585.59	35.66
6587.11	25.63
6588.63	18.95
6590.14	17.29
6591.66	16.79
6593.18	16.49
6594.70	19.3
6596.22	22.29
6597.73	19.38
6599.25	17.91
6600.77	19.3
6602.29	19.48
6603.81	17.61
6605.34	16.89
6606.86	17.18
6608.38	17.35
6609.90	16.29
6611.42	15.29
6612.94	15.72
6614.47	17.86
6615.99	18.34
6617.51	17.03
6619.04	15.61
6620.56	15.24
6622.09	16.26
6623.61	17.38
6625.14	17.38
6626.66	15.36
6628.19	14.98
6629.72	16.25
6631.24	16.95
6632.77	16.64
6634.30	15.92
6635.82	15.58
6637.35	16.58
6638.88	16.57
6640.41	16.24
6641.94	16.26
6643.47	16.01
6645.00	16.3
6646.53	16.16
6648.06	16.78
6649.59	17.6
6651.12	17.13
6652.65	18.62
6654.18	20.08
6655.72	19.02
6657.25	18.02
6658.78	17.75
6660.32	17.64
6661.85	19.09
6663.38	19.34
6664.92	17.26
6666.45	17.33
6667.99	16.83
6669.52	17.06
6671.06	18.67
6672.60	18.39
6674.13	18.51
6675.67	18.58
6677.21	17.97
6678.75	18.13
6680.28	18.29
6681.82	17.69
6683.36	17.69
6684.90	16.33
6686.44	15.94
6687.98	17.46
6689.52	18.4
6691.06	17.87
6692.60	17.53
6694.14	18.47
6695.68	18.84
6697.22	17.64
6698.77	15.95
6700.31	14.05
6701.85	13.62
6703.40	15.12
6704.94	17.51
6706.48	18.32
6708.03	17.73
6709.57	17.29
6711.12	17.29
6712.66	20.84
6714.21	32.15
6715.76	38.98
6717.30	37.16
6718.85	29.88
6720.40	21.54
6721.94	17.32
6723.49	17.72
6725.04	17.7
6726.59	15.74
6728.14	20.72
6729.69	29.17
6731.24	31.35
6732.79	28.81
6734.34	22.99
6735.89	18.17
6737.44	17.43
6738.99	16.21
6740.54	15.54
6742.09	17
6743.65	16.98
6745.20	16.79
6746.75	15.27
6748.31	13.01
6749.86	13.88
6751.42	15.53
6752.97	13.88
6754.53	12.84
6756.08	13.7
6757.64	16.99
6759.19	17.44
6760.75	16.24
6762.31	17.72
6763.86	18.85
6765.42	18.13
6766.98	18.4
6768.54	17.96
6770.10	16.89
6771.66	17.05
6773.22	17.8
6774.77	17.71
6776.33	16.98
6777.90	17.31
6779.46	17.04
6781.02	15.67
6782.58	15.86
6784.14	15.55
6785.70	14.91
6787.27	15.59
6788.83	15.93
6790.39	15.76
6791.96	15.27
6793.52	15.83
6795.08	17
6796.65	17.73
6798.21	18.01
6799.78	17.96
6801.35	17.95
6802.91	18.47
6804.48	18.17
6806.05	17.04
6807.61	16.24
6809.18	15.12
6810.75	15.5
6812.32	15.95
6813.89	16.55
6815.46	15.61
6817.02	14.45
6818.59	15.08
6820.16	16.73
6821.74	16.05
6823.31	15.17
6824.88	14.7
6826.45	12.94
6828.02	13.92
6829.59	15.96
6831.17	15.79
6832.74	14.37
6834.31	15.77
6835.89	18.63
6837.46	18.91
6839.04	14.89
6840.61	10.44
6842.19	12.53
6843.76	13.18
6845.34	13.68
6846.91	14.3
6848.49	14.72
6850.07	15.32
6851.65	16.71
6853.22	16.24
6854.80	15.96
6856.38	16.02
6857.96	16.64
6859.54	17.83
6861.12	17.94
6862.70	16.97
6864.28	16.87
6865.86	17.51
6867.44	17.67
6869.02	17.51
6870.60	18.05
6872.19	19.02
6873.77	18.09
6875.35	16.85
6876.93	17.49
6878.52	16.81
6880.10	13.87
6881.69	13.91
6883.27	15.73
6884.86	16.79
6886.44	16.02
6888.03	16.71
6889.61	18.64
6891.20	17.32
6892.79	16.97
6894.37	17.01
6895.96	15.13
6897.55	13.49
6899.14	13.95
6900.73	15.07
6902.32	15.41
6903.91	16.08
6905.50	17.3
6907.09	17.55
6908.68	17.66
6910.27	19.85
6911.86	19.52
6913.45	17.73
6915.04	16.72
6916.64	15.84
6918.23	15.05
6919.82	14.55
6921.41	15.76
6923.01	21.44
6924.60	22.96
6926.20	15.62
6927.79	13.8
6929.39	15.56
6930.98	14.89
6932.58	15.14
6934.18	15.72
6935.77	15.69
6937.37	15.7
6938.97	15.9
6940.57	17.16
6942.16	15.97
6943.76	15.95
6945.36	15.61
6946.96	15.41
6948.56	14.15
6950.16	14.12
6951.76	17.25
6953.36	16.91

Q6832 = 0.13 mag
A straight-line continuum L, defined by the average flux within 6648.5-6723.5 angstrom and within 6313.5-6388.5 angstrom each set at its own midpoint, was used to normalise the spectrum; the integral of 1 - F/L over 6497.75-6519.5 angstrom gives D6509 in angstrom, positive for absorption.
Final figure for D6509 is 1.5 angstrom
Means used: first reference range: 18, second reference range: 19.1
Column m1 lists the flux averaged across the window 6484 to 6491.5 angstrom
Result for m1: 18.7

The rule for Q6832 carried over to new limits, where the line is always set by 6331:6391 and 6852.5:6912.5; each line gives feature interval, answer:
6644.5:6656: -0.02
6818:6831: 0.12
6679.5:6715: -0.04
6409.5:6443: 0.07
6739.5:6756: 0.14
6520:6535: 0.05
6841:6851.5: 0.20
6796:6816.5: 0.00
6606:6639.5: 0.06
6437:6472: 0.03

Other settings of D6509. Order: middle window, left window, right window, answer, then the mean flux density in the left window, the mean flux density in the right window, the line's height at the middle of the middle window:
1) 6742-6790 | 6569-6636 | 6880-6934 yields 4.1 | 19.3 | 16.5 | 17.8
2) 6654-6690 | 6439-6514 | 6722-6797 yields -1.0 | 17.5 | 17.5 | 17.5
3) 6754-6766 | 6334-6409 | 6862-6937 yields 0.4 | 18.1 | 16.7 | 17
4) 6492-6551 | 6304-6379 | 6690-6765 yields 2.0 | 18.1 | 19.2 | 18.6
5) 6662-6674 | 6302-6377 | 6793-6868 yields -0.9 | 18.1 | 16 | 16.7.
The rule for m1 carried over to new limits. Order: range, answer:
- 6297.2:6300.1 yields 19.4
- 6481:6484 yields 17.4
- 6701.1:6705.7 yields 15.4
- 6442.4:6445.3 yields 17.5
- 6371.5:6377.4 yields 18.3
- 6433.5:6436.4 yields 16.5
